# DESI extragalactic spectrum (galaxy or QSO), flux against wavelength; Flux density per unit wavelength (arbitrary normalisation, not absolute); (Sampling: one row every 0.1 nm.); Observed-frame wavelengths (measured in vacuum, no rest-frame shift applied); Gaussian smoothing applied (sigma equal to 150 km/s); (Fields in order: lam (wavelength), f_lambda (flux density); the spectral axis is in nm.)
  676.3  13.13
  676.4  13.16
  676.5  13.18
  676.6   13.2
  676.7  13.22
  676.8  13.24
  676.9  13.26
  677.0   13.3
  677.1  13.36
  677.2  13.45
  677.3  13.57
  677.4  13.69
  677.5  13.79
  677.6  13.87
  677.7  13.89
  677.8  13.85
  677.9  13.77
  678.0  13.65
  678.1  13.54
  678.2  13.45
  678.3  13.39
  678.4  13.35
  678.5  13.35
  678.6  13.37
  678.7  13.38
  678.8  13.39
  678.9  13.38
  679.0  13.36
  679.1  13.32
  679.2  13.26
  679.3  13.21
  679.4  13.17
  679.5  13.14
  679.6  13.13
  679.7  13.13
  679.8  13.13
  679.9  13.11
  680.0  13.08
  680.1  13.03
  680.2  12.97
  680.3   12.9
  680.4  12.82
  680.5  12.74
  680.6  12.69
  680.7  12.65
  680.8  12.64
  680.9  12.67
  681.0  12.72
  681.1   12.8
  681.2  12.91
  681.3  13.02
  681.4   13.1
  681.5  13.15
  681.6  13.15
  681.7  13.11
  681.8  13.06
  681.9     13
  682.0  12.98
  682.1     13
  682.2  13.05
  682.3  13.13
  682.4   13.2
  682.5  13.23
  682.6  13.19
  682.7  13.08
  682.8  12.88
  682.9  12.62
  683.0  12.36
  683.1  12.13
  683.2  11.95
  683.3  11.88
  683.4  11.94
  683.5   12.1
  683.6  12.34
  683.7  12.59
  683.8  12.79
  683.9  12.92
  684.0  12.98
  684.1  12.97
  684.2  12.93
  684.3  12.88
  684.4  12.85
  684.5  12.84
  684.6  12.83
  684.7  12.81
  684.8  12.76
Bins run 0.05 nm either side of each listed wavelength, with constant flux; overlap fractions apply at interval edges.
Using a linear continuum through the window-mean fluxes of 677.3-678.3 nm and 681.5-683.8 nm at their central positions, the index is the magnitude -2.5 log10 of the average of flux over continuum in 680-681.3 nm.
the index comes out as 0.027 mag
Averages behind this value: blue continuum 13.7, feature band 12.8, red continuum 12.7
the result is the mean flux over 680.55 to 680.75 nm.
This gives 12.7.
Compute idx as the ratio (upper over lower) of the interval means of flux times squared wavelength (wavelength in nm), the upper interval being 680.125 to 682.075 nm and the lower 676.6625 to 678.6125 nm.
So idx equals 0.96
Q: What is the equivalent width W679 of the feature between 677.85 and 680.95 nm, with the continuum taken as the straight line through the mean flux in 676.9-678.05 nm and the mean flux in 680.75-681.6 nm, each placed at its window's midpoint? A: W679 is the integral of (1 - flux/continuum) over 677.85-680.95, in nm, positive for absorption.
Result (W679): 0.02 nm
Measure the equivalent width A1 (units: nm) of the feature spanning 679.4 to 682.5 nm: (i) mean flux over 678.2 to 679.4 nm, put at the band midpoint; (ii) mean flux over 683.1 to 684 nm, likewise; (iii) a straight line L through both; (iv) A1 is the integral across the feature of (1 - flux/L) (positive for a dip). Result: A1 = -0.02 nm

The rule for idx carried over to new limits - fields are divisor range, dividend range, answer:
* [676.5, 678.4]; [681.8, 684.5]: 0.96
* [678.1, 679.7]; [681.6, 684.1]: 0.97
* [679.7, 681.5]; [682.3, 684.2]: 0.99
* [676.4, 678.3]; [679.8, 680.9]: 0.96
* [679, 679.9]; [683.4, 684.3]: 0.97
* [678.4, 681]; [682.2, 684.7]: 0.98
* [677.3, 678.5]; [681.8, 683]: 0.97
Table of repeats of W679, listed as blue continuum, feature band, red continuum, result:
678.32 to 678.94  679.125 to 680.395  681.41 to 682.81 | 0.02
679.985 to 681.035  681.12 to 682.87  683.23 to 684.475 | -0.05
